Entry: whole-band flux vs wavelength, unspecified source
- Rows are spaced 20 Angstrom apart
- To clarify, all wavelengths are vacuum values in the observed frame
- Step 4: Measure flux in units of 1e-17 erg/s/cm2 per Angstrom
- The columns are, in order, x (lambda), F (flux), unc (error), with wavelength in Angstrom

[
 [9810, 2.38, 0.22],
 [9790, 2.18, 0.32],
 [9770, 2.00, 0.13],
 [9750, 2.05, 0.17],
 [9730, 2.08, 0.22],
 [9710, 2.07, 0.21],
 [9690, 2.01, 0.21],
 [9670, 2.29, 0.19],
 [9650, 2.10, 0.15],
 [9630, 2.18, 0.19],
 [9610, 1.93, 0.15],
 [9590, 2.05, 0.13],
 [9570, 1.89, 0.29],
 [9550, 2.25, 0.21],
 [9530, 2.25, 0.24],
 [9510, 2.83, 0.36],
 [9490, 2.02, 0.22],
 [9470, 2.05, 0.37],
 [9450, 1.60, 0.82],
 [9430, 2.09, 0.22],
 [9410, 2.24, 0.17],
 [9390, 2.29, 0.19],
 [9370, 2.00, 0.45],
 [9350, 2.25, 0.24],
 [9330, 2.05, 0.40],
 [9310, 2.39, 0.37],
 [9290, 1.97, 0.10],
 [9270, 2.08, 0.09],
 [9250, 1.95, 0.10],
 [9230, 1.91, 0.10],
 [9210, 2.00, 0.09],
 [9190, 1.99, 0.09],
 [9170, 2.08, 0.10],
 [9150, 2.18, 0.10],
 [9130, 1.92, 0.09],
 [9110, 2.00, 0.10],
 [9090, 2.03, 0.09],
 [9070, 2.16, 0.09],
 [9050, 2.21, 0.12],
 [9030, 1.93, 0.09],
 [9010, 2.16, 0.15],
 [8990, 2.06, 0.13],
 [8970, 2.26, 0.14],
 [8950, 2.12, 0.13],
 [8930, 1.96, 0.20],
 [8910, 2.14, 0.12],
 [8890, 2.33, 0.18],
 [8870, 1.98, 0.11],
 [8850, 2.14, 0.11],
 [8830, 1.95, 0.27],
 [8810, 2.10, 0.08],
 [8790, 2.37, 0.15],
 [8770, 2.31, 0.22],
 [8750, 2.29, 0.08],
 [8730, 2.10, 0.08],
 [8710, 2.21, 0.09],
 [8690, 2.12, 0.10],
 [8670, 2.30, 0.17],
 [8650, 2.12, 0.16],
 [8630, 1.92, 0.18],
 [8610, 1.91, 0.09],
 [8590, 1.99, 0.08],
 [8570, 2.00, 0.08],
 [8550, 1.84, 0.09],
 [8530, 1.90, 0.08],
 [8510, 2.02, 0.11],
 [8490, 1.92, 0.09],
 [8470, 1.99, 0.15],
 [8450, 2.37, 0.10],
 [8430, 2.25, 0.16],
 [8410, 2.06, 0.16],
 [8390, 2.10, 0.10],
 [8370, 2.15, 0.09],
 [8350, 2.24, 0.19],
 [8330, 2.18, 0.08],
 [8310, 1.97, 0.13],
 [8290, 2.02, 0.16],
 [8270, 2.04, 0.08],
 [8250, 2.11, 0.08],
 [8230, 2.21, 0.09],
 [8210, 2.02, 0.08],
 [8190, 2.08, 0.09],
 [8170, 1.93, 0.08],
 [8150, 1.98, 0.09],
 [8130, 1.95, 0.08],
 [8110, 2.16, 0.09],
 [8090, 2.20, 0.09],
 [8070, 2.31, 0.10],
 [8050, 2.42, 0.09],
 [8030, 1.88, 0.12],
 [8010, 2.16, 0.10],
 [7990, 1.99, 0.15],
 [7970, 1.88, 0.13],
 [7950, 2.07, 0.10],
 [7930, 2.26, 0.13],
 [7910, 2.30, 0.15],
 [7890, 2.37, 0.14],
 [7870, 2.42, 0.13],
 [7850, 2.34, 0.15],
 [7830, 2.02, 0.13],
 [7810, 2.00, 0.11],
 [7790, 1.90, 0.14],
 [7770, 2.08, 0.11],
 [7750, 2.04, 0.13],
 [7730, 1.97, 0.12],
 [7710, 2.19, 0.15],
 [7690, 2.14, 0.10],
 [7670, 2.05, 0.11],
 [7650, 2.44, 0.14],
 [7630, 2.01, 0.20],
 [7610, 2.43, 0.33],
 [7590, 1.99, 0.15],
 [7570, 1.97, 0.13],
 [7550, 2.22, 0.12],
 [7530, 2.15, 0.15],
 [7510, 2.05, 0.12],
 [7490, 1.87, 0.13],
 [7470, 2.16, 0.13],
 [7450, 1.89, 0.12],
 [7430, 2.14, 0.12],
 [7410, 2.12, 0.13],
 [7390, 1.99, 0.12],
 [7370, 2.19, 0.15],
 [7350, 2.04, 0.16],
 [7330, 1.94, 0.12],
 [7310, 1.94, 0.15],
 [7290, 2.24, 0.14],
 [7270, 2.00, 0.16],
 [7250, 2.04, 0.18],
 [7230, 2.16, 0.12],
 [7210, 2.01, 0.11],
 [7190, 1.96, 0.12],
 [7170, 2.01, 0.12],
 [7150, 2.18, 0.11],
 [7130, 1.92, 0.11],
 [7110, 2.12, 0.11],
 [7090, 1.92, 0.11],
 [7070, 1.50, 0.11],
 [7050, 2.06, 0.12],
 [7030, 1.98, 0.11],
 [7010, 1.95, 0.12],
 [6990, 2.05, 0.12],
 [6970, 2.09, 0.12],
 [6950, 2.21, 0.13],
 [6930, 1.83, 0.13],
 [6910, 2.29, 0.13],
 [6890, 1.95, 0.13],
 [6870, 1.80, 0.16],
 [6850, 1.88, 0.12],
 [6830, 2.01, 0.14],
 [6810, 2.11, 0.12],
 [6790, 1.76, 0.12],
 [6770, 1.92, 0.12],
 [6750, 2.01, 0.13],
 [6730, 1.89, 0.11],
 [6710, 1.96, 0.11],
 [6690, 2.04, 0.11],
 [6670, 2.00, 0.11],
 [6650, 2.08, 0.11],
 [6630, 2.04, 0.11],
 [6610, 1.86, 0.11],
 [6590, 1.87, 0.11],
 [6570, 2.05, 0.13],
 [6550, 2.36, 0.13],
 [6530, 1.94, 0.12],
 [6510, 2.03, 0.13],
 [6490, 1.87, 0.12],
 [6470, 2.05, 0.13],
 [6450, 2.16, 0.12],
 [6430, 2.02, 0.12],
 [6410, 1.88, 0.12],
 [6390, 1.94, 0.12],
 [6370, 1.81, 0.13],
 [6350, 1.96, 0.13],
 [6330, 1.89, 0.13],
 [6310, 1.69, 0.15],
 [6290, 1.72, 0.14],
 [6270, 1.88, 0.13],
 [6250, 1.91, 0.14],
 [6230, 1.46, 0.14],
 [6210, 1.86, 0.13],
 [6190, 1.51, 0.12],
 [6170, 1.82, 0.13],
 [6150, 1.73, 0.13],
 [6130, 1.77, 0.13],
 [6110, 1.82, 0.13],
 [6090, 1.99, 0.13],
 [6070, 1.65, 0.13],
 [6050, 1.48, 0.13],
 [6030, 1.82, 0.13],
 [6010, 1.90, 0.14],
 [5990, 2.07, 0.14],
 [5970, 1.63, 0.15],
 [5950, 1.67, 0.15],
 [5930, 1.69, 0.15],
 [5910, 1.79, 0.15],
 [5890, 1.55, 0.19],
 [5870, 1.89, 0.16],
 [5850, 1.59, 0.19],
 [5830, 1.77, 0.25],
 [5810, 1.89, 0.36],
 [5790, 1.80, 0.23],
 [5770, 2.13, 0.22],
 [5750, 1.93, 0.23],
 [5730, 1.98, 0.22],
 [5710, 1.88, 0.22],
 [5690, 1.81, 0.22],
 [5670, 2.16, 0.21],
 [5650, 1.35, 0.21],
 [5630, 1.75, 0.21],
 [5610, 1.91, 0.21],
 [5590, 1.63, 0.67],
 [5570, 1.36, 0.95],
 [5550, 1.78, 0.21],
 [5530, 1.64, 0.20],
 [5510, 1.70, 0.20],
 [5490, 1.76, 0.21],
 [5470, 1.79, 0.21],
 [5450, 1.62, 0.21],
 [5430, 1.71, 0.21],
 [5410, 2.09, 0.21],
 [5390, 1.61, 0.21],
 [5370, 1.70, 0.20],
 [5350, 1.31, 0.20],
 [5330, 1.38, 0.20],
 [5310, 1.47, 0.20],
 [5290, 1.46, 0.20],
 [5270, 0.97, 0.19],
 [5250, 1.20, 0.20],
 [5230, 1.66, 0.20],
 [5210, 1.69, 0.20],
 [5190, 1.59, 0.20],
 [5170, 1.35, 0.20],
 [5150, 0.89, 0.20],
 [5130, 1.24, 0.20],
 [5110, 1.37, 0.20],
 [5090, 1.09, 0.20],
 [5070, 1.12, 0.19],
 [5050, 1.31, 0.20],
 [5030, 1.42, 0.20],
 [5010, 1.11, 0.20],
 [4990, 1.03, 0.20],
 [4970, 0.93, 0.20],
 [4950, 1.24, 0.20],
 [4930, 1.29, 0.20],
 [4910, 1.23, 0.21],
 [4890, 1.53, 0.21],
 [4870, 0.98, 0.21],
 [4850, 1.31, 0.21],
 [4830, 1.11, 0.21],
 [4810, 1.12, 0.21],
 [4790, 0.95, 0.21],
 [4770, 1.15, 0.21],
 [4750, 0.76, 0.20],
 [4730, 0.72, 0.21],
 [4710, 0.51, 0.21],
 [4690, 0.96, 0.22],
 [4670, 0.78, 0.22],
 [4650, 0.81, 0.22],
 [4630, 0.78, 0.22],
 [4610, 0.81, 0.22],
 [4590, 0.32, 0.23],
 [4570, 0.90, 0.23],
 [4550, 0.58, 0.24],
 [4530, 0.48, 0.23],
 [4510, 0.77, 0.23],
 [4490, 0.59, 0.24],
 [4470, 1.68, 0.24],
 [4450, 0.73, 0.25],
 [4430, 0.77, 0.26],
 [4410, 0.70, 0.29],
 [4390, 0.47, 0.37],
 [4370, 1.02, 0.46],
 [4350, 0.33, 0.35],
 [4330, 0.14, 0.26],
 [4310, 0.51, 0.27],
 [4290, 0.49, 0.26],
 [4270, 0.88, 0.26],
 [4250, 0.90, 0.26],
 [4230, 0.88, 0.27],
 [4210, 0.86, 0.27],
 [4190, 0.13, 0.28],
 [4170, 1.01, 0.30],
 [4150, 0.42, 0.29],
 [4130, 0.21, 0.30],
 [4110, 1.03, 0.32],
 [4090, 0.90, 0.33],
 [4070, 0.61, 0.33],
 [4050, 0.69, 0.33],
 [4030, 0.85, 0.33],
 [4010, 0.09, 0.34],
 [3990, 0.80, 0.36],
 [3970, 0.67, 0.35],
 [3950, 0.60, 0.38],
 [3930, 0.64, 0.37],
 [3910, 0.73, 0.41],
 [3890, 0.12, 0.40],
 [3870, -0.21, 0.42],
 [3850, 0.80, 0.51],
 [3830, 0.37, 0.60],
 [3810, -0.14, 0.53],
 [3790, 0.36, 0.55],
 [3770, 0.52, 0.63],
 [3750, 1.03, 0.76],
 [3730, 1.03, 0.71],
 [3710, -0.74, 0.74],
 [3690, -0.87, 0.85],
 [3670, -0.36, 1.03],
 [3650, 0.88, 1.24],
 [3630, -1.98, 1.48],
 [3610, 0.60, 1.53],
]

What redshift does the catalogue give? 0.198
